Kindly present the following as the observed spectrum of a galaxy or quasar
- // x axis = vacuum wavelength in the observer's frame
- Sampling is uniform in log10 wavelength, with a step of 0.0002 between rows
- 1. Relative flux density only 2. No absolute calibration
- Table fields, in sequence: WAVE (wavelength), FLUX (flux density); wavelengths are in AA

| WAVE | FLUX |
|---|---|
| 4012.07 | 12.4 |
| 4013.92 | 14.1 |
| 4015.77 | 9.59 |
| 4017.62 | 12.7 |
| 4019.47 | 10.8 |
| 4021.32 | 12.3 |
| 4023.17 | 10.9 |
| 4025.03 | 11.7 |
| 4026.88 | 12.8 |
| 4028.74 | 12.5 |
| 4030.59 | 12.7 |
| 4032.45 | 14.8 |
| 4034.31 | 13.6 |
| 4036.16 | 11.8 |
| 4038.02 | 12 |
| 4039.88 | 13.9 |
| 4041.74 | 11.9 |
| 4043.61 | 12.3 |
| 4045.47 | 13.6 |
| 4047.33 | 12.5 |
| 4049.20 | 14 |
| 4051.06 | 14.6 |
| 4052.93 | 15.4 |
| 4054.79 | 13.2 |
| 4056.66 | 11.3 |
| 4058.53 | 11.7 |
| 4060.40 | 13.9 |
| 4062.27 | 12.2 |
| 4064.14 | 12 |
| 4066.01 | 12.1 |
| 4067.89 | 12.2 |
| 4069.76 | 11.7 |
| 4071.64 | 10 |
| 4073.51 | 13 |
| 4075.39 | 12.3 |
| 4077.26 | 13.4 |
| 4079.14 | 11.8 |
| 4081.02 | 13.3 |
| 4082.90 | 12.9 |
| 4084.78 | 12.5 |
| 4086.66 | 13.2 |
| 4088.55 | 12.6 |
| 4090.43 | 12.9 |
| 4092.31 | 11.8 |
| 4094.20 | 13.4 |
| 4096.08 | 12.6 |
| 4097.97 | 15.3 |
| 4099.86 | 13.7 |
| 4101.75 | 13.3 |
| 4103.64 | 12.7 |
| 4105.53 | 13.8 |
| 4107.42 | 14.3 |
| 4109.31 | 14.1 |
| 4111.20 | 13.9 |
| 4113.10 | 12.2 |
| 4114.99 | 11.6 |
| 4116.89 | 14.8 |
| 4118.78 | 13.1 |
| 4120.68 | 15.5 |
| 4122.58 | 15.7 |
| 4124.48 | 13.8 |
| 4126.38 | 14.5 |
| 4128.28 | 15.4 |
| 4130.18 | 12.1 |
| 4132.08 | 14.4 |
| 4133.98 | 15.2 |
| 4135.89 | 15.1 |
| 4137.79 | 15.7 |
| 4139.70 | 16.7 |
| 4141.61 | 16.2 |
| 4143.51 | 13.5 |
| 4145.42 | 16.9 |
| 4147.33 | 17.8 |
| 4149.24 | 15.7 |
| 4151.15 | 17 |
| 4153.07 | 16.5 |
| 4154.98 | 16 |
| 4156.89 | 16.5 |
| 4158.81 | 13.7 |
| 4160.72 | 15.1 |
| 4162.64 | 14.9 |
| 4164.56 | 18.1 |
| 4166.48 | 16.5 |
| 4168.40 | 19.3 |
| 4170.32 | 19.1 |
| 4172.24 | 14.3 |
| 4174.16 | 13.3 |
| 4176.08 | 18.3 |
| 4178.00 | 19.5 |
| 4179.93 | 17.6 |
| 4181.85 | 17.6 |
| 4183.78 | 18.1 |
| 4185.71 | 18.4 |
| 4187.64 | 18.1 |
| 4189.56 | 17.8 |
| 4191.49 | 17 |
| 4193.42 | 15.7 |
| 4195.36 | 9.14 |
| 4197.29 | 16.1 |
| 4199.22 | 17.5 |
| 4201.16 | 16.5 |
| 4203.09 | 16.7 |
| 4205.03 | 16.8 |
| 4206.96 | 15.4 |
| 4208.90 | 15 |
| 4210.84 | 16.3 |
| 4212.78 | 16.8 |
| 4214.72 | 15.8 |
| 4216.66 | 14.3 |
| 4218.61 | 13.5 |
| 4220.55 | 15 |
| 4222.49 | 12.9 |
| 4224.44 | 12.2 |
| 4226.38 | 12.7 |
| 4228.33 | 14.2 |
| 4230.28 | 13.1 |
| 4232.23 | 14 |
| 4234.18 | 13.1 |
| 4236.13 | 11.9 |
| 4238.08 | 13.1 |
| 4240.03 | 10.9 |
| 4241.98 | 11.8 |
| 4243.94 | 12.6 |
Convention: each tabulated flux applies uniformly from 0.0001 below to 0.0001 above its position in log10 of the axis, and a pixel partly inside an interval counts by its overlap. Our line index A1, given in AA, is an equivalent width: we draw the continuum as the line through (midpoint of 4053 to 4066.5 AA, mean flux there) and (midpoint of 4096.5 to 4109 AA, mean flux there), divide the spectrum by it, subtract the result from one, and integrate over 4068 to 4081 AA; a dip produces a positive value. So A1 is 0.9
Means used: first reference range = 12.6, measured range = 12.1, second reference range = 13.8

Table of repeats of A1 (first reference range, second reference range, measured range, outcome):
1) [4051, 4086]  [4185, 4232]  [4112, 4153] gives -3.4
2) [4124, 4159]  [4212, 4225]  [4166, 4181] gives -2.2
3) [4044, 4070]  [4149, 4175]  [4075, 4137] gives 3.7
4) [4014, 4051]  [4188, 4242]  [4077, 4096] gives 0.6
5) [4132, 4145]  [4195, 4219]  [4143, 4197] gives -3.6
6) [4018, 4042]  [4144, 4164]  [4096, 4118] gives 1.6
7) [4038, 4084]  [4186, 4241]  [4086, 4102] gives -0.1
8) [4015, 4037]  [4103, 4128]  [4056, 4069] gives 0.7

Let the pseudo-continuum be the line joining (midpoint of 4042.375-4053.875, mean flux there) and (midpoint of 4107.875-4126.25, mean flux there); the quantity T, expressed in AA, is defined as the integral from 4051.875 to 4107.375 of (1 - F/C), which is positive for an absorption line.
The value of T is 4.0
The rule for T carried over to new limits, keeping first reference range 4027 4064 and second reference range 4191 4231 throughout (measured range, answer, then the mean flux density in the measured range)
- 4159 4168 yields -1.1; 16.1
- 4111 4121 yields 0.3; 13.4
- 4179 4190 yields -2.5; 18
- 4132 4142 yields -1.1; 15.6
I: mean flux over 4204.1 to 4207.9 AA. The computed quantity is 16.1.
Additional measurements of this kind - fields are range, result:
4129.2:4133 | 13.3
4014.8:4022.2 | 11.4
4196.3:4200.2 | 16.7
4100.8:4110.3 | 13.6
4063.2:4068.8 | 12.1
